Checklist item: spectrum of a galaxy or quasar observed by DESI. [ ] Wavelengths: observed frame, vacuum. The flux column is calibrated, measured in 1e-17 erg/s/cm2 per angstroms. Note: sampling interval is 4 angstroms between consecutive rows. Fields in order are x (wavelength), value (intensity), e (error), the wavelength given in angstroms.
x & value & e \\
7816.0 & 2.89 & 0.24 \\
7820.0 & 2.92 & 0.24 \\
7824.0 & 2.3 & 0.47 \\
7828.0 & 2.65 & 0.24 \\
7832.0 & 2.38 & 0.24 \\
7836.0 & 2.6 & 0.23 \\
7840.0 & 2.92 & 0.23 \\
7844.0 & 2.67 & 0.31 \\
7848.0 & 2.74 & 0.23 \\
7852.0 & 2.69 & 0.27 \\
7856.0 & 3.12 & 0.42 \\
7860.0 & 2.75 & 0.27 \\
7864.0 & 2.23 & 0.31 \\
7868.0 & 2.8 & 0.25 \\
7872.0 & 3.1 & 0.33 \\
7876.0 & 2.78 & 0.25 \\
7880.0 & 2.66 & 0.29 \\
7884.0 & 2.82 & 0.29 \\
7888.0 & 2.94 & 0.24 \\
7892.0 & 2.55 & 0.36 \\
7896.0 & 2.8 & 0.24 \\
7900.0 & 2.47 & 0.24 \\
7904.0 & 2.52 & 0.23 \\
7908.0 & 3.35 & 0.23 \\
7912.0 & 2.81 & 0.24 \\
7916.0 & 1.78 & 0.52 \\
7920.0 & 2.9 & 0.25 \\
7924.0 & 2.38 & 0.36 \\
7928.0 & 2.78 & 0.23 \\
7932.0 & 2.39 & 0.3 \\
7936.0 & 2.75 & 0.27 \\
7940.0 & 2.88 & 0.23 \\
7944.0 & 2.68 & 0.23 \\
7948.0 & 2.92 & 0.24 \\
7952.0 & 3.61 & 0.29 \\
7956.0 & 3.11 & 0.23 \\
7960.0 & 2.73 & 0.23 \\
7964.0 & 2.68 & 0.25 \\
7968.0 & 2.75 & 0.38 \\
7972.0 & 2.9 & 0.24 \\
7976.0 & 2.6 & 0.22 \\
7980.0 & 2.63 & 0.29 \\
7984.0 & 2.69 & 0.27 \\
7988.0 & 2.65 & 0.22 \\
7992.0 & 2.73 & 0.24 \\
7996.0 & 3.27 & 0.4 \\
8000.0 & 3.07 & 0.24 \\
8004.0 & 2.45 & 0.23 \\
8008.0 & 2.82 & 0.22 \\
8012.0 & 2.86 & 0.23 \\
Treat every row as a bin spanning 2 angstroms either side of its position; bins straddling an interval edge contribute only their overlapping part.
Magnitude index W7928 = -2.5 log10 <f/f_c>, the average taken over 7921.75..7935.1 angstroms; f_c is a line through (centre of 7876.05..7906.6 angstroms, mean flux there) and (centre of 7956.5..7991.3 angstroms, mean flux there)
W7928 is 0.07 mag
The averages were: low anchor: 2.7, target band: 2.54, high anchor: 2.72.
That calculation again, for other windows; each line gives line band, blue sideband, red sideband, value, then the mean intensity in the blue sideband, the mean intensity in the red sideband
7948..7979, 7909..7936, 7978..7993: -0.11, 2.56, 2.67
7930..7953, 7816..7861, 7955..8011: -0.03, 2.71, 2.79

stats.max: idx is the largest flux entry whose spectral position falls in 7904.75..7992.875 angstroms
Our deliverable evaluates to 3.61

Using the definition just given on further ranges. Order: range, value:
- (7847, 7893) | 3.12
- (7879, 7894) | 2.94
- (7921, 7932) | 2.78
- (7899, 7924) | 3.35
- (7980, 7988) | 2.69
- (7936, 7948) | 2.92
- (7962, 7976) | 2.9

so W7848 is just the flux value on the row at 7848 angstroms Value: 2.74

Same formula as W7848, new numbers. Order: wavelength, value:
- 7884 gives 2.82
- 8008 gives 2.82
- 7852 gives 2.69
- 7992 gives 2.73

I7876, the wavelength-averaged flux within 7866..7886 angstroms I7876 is 2.83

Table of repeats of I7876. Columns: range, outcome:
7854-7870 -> 2.72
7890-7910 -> 2.74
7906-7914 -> 3.08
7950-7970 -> 2.98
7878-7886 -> 2.74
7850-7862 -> 2.85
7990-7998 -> 3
